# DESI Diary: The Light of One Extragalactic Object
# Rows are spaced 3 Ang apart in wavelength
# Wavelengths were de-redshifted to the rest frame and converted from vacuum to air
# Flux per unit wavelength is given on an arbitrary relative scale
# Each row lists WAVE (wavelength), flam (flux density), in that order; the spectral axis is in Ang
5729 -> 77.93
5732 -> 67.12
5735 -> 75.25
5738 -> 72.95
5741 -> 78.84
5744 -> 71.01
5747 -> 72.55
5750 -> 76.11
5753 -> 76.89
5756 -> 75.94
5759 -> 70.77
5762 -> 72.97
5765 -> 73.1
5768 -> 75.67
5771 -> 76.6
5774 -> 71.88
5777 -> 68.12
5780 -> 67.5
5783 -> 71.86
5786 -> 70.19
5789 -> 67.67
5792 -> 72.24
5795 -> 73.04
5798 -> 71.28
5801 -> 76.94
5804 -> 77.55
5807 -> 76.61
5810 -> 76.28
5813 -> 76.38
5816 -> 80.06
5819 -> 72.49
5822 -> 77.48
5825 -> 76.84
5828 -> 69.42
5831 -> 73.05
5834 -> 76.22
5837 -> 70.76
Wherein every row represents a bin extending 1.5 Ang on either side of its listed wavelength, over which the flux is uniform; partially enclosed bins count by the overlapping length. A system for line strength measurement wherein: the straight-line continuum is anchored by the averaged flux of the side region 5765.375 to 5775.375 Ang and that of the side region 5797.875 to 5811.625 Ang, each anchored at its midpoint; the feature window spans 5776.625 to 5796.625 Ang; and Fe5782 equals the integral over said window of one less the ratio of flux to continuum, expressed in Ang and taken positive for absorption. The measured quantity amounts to 1.4 Ang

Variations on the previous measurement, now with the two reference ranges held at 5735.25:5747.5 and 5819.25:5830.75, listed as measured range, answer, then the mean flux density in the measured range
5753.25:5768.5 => 0.1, 73.8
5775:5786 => 0.7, 69.4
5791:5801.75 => 0.1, 73.2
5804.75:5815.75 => -0.4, 76.9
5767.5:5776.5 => 0.0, 73.9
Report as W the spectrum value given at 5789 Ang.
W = 67.67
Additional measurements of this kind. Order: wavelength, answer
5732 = 67.12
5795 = 73.04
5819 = 72.49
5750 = 76.11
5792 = 72.24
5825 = 76.84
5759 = 70.77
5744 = 71.01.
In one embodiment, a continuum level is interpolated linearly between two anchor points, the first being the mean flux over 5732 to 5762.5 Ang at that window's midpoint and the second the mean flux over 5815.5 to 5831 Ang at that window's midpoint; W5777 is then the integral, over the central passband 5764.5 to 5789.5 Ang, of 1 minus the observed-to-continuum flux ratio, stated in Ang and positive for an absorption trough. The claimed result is 0.9 Ang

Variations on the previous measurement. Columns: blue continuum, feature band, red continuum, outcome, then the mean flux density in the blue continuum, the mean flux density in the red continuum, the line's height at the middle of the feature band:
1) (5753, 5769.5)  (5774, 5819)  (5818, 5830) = 0.5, 74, 74.1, 74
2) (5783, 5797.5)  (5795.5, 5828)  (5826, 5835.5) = -1.7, 70.9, 73.1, 72.1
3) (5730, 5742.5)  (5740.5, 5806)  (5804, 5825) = 1.8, 73.7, 76.6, 75.1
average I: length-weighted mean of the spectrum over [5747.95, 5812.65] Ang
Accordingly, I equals 73.3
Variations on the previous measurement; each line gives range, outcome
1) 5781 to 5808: 72.9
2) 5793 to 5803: 73.9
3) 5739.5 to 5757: 75.2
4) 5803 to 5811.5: 76.8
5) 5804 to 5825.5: 76.6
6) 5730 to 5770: 73.9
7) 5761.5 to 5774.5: 74.3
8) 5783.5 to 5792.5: 70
